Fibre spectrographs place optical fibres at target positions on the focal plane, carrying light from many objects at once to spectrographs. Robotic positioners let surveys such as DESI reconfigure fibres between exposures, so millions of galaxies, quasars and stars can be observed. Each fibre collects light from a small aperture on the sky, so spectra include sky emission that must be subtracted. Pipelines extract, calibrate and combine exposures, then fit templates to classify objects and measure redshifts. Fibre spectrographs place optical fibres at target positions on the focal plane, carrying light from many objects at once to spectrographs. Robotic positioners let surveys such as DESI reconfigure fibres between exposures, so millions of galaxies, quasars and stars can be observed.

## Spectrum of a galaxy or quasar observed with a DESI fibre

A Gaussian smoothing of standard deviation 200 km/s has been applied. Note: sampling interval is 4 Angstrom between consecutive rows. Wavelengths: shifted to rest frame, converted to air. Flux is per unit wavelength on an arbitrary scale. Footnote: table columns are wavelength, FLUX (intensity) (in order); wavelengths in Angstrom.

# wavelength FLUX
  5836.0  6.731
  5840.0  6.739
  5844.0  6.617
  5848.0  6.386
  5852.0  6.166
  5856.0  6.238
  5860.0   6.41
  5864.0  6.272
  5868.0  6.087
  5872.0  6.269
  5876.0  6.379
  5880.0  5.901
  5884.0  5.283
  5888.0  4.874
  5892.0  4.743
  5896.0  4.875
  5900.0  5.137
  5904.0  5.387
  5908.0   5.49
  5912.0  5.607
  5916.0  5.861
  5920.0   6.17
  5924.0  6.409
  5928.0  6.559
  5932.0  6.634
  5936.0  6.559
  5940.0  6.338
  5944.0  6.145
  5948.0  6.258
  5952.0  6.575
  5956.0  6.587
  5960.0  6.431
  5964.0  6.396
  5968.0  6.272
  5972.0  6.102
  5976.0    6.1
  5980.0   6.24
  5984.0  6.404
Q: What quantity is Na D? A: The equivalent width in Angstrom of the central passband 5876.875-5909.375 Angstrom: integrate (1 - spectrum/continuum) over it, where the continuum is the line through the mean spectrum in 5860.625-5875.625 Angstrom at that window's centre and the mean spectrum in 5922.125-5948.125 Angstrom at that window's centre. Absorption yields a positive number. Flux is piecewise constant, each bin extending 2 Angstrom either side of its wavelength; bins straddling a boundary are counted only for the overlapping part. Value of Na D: 5.5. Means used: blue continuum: 6.25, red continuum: 6.43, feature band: 5.25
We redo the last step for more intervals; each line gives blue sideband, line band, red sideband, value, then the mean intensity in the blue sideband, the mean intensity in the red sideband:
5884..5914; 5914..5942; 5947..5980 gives -3.3 Angstrom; 5.17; 6.34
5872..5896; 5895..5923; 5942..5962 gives 1.2 Angstrom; 5.46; 6.4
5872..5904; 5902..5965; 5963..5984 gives -4.0 Angstrom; 5.38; 6.23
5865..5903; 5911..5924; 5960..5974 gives -0.3 Angstrom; 5.52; 6.28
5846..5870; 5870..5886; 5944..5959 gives 0.9 Angstrom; 6.26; 6.43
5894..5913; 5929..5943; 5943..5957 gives -1.0 Angstrom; 5.28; 6.39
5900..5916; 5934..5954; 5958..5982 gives -1.5 Angstrom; 5.5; 6.26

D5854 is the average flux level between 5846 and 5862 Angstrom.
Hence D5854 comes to 6.3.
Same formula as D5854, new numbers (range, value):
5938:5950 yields 6.25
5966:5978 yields 6.16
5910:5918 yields 5.73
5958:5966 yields 6.41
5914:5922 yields 6.02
